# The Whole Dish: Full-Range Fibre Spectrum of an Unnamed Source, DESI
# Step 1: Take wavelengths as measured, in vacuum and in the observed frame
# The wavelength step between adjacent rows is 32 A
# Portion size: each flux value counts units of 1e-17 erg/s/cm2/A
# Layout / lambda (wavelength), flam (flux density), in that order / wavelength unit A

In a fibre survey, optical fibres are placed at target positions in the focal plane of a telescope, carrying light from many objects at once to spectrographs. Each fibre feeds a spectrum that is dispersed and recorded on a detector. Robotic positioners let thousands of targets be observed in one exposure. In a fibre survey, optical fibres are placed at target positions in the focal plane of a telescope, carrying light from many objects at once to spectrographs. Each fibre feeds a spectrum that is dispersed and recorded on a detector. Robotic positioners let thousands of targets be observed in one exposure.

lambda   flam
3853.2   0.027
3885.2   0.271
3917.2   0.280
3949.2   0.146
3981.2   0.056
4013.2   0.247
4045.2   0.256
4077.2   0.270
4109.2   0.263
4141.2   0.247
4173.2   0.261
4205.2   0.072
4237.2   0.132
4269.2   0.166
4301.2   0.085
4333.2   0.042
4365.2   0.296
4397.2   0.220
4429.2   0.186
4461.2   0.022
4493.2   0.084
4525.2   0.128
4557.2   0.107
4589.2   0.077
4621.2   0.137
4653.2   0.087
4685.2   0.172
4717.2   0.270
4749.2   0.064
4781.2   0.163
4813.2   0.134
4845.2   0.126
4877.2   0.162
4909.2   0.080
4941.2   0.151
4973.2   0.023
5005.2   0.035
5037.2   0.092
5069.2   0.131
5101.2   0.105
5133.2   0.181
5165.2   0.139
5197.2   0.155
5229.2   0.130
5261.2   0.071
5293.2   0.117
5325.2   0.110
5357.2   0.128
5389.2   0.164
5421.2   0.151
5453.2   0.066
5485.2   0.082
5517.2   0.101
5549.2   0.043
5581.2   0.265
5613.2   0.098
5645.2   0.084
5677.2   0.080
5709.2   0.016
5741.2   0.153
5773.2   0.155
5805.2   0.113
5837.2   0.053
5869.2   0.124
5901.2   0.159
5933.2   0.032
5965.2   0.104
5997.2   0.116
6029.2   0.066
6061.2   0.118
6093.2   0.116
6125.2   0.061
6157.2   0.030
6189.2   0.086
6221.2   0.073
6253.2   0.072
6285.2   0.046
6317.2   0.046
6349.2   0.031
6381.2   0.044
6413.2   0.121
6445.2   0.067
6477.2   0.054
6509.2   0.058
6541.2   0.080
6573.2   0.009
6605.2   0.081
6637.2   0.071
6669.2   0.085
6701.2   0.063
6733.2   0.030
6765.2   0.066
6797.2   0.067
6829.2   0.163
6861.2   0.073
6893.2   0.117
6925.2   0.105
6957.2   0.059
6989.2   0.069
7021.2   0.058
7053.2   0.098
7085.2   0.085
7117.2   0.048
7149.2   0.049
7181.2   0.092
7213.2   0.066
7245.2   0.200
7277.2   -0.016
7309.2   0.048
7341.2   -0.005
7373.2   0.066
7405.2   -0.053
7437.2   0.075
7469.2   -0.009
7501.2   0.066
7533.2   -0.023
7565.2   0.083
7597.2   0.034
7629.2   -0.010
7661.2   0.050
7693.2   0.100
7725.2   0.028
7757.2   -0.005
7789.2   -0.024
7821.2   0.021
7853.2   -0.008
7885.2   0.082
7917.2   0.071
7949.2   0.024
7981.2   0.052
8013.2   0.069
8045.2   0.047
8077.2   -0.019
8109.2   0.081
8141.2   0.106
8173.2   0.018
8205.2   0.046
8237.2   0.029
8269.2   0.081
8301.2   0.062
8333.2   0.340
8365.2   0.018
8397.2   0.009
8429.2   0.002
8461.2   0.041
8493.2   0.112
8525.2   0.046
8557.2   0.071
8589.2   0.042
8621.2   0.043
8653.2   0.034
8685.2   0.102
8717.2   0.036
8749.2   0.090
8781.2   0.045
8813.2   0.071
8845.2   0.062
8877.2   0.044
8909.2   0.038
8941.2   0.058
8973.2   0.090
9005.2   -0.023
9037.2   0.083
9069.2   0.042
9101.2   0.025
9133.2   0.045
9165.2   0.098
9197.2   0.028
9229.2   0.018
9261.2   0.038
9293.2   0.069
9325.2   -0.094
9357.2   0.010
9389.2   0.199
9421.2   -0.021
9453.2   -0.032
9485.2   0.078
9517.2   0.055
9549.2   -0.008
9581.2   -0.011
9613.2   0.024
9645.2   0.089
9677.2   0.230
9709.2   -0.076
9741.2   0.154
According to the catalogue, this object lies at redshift 1.59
